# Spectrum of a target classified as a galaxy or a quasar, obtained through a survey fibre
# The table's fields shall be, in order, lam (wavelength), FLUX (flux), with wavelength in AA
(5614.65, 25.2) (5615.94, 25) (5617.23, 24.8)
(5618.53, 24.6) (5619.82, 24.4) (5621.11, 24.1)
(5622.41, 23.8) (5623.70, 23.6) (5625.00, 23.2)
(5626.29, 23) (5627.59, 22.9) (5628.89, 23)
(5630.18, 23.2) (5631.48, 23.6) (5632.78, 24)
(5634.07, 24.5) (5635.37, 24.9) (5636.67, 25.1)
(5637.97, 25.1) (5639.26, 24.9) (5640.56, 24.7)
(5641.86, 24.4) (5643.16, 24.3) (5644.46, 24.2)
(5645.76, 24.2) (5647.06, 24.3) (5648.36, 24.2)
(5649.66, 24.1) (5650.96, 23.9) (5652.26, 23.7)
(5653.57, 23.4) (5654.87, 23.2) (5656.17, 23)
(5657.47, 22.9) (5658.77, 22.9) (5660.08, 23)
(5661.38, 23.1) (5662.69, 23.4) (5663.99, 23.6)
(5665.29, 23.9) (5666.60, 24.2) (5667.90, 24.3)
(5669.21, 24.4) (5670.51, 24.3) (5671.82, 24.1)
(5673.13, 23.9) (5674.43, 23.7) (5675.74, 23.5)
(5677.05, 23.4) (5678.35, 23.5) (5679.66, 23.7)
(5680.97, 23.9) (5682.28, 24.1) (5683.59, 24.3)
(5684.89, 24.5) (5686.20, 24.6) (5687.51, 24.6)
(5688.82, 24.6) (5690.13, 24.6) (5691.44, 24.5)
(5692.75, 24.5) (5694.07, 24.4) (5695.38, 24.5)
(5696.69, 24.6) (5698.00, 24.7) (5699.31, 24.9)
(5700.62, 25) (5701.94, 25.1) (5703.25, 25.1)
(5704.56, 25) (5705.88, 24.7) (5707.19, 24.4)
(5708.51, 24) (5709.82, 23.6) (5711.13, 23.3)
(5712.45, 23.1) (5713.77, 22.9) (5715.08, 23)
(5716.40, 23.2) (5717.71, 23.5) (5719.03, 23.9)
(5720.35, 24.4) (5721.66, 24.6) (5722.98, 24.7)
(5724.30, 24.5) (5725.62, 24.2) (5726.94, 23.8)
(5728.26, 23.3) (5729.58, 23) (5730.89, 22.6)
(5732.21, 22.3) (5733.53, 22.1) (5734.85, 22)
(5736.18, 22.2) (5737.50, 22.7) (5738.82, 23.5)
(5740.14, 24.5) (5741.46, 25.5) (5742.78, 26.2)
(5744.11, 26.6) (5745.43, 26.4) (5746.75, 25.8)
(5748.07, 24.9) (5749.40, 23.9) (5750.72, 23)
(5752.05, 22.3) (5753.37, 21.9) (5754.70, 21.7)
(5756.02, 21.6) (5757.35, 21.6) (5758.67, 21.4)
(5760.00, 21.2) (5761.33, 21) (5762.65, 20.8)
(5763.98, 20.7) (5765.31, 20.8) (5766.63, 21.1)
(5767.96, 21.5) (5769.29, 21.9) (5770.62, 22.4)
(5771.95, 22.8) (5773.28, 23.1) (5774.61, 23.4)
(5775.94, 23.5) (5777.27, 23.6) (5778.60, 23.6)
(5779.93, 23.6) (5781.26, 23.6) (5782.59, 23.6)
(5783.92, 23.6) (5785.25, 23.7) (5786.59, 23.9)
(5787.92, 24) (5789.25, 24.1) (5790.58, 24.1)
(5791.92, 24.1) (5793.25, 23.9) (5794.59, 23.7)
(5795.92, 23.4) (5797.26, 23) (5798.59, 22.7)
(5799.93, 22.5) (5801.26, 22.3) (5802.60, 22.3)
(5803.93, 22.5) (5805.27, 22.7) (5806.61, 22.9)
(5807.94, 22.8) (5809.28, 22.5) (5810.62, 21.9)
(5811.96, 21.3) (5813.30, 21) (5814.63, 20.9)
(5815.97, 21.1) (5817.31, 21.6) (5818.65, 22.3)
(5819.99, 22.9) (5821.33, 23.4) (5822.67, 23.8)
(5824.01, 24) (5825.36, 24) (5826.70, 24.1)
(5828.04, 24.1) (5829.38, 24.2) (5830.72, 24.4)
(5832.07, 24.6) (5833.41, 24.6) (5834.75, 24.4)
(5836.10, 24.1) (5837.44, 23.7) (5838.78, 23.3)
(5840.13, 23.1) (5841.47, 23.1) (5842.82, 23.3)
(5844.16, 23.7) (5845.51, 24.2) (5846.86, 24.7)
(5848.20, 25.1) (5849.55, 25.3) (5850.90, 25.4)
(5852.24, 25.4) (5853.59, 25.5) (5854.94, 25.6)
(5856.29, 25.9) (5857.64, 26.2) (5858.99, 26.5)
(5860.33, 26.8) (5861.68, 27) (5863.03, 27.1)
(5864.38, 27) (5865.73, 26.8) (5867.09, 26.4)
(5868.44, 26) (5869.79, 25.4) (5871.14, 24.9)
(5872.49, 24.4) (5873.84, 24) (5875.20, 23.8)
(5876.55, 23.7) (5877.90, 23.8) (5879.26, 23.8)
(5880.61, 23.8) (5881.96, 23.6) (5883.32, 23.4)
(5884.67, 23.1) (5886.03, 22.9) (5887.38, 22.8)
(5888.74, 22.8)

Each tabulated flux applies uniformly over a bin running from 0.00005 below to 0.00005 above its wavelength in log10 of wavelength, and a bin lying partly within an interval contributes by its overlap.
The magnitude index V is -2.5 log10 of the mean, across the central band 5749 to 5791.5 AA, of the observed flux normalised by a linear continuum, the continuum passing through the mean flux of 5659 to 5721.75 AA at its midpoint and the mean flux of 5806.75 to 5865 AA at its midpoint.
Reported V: 0.07 mag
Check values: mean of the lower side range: 24.1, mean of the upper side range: 24.1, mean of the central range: 22.6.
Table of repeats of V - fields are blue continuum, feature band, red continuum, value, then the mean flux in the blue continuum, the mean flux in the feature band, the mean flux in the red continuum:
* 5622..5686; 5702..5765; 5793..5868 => 0.02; 23.9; 23.4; 24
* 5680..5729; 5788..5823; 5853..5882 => 0.10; 24.2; 22.7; 25.4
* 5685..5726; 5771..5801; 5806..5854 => 0.01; 24.3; 23.5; 23.5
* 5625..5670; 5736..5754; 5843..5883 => 0.01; 23.9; 24.3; 25.2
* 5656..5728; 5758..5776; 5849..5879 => 0.14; 24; 21.8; 25.6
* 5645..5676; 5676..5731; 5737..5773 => -0.04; 23.7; 24.1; 22.9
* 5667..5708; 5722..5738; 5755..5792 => 0.02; 24.4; 23.1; 22.6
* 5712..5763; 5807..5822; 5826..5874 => 0.12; 23.3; 22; 25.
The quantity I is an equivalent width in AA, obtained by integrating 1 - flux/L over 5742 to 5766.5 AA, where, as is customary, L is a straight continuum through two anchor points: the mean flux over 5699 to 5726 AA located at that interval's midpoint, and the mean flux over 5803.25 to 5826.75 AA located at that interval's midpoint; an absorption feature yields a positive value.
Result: 0.7 AA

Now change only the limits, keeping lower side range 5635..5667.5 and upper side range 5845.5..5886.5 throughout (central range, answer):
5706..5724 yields 0.4 AA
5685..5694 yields -0.2 AA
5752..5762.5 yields 1.3 AA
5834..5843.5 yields 0.5 AA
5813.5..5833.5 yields 1.3 AA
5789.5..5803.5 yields 0.9 AA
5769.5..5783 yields 0.7 AA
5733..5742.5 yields 0.4 AA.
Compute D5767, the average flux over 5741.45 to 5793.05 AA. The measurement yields 23.1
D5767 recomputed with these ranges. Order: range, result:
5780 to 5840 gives 23.2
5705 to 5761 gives 23.5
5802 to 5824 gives 22.3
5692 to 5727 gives 24.2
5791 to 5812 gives 22.8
